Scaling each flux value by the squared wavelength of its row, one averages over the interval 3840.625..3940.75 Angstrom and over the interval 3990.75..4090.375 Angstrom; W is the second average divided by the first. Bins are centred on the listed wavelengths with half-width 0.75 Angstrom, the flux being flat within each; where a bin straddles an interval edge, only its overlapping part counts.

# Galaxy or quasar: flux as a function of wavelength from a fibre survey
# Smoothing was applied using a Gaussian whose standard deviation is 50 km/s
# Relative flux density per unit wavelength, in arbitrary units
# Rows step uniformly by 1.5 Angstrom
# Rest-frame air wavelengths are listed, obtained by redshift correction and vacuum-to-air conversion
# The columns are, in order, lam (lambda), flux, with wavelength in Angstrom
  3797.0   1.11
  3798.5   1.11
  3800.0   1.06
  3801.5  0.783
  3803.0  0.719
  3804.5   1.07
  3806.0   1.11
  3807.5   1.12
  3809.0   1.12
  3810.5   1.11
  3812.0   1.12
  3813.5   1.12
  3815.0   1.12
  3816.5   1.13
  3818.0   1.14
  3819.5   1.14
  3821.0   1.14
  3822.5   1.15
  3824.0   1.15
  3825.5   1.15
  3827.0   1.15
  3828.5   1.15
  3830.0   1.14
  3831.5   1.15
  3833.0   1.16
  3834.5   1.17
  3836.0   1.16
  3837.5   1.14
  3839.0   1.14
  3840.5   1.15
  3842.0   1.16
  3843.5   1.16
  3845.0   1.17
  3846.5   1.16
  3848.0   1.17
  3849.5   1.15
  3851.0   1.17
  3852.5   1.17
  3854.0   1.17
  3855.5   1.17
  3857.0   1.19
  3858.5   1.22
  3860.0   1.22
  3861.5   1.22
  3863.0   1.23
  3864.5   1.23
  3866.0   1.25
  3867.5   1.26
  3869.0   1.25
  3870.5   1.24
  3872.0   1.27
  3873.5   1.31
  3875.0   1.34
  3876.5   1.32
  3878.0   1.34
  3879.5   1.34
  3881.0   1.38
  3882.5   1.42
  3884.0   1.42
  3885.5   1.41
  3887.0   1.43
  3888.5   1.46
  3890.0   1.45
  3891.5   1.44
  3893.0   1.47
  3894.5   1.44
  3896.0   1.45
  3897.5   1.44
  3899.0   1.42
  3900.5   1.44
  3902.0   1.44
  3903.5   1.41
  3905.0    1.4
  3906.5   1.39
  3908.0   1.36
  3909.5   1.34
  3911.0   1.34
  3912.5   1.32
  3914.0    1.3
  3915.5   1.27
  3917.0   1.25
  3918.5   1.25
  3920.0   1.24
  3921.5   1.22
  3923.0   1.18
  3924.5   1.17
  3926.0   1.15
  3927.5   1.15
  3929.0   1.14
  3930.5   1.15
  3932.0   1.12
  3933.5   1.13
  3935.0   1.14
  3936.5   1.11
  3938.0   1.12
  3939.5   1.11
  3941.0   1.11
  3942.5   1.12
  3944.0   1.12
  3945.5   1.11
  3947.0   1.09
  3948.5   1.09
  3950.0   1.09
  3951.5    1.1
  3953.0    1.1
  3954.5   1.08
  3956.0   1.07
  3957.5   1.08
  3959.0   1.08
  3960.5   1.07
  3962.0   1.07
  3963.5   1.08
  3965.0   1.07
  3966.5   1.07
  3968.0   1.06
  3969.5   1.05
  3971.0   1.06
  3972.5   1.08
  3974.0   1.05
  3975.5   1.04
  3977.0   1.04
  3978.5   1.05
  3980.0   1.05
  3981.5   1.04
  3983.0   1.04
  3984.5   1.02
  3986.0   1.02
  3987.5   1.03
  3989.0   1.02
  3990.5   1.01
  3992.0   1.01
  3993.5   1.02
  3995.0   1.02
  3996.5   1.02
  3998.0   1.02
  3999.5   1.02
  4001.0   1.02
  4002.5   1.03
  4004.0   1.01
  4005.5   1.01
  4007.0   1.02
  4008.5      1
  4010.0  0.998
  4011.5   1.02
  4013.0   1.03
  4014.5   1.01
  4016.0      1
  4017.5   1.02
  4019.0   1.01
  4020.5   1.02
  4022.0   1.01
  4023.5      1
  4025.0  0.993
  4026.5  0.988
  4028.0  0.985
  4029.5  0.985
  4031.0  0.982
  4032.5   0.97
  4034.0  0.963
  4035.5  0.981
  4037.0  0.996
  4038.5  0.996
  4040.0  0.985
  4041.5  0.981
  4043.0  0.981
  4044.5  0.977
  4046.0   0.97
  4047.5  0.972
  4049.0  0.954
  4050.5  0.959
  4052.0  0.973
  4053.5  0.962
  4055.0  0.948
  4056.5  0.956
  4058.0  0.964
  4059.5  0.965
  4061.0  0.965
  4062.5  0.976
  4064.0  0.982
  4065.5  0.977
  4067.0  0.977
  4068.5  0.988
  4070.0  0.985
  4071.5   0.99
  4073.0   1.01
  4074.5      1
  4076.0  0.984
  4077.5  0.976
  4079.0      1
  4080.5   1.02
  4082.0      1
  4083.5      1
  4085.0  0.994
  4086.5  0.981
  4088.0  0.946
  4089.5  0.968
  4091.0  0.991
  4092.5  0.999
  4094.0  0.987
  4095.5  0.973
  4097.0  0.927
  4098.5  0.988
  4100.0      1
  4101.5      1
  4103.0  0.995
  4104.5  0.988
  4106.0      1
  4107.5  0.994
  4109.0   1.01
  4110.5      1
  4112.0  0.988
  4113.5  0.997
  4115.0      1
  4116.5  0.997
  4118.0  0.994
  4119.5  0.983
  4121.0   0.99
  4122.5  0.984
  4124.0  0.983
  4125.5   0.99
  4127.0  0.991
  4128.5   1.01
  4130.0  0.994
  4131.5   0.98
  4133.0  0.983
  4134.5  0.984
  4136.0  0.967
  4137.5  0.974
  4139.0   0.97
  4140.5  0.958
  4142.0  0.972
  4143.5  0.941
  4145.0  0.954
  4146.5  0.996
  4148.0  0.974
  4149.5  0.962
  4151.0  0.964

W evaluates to 0.84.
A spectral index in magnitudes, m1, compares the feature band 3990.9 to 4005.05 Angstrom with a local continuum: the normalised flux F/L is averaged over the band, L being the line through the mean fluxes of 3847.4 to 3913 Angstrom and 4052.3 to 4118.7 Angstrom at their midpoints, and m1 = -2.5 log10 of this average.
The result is 0.11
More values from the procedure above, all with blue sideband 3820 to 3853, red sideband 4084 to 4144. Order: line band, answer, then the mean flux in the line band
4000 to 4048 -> 0.05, 0.998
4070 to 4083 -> 0.01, 0.997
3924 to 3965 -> -0.02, 1.11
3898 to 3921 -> -0.21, 1.34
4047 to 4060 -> 0.07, 0.961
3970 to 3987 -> 0.02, 1.04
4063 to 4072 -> 0.03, 0.983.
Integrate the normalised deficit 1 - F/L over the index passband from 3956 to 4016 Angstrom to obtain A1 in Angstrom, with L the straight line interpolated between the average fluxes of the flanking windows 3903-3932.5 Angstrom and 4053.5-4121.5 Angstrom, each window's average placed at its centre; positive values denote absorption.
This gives 5.81 Angstrom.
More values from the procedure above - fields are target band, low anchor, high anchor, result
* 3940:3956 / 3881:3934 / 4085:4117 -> 2.0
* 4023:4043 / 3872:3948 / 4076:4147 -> 2.2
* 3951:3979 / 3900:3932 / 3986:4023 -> 1.6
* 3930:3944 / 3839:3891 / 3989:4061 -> 0.2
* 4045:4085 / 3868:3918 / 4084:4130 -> 3.1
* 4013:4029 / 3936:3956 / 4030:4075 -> 0.1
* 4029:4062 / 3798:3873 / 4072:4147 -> 1.7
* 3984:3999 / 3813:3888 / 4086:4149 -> 1.0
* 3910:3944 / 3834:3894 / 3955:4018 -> -1.1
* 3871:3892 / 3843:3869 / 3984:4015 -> -3.9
